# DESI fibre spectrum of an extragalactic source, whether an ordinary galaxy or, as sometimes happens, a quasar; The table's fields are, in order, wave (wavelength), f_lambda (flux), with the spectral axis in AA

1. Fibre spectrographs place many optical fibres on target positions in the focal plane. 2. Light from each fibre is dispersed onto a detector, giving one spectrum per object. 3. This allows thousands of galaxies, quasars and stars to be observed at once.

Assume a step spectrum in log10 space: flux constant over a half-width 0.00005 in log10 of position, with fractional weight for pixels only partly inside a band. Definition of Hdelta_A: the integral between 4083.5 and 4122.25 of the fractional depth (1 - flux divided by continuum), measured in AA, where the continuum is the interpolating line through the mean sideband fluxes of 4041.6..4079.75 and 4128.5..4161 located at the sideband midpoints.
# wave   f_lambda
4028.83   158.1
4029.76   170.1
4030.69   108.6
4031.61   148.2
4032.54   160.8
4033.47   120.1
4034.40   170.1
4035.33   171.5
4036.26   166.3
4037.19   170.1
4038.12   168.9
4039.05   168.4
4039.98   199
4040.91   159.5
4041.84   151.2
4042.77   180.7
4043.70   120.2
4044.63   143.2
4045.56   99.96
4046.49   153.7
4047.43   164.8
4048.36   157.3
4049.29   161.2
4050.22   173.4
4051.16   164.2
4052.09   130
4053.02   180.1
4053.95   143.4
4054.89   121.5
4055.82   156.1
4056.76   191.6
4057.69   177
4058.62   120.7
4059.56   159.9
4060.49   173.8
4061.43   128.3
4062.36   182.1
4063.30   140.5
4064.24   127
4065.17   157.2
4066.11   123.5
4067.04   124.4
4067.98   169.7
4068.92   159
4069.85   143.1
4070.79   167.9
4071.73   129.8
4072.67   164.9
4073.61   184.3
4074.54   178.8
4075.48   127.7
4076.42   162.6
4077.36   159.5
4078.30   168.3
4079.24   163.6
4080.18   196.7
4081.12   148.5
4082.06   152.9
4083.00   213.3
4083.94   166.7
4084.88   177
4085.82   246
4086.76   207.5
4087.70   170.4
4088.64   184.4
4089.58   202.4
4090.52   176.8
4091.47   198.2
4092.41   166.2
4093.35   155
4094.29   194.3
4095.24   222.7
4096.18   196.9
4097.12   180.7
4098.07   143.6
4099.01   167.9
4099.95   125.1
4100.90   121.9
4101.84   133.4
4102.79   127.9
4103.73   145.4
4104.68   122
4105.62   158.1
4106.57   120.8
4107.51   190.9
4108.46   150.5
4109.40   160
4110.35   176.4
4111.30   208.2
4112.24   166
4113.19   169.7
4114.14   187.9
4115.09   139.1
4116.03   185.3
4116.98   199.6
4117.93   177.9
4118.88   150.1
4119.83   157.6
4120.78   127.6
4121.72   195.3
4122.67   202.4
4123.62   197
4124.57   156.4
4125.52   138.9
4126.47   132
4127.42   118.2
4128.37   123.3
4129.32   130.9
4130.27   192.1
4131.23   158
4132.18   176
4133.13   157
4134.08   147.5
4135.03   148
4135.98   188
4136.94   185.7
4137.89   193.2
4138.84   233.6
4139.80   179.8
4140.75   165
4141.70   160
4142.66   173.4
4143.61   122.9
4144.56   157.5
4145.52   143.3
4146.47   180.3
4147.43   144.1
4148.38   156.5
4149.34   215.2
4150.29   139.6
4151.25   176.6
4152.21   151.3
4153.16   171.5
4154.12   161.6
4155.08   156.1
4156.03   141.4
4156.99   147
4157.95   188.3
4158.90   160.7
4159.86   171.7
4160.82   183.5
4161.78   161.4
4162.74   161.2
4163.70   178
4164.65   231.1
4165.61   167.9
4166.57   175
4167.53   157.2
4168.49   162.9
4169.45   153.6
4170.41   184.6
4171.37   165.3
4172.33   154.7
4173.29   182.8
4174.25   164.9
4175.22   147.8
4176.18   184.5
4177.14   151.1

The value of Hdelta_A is -2.5 AA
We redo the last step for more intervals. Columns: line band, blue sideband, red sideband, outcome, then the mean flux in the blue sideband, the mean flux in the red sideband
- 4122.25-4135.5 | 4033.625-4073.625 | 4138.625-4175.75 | 0.7 AA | 155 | 167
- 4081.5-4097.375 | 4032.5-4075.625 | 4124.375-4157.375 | -3.2 AA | 155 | 161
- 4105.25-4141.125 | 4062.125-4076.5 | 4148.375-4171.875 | -1.1 AA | 152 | 169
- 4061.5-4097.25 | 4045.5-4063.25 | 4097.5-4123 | -2.9 AA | 156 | 160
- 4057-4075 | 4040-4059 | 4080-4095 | 1.5 AA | 154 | 185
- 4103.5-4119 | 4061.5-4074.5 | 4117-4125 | 0.3 AA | 152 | 172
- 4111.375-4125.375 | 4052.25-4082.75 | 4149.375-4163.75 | -1.0 AA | 156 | 164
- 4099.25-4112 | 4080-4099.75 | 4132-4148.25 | 2.0 AA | 183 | 168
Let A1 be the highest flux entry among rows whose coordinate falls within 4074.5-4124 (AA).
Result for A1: 246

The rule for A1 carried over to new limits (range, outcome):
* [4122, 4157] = 233.6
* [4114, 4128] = 202.4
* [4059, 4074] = 184.3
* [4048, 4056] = 180.1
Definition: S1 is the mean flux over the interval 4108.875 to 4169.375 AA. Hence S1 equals 167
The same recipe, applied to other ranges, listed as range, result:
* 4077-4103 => 174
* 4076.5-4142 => 169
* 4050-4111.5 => 163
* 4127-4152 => 164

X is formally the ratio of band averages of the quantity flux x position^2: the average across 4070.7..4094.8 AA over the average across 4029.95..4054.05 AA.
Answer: 1.15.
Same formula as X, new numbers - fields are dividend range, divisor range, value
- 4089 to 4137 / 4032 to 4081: 1.08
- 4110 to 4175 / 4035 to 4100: 1.05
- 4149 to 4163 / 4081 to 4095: 0.92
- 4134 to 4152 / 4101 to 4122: 1.07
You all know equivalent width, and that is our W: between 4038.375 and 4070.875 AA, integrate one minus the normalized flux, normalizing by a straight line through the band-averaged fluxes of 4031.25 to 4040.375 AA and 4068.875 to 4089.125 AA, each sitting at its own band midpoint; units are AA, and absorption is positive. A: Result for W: 2.7 AA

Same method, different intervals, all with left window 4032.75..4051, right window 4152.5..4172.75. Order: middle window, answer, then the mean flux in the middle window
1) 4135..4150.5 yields -0.4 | 171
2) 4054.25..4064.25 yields 0.4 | 153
